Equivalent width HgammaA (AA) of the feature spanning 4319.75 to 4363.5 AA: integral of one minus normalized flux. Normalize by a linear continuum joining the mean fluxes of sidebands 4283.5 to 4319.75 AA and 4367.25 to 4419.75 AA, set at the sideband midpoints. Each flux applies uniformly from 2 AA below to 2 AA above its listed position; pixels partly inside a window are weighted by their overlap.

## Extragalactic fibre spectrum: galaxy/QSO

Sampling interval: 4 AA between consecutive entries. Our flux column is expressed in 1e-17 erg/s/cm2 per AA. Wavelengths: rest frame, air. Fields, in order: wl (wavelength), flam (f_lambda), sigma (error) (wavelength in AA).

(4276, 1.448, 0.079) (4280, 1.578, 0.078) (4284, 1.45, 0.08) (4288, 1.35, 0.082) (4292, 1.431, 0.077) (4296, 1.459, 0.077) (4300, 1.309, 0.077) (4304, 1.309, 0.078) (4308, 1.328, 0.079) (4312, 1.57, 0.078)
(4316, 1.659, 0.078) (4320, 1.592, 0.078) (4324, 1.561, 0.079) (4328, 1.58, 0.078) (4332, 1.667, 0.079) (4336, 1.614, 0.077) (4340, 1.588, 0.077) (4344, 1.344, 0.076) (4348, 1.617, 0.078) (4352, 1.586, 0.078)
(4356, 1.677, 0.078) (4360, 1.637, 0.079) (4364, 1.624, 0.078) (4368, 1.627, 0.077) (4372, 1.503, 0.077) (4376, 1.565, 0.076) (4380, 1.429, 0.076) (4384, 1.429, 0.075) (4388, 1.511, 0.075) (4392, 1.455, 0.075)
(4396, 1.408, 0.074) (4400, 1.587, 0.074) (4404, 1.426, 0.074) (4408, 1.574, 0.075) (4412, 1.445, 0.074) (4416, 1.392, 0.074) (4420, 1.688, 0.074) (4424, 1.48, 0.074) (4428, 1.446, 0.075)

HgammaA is -3.8 AA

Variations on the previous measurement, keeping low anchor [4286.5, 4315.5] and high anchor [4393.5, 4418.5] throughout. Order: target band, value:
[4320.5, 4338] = -2.2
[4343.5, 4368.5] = -2.7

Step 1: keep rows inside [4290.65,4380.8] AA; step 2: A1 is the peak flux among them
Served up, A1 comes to 1.677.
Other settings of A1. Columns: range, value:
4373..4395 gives 1.565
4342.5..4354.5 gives 1.617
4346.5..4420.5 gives 1.688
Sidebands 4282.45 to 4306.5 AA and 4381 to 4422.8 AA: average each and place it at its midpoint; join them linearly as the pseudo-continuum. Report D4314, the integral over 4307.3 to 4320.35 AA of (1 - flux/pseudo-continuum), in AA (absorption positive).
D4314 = -1.4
